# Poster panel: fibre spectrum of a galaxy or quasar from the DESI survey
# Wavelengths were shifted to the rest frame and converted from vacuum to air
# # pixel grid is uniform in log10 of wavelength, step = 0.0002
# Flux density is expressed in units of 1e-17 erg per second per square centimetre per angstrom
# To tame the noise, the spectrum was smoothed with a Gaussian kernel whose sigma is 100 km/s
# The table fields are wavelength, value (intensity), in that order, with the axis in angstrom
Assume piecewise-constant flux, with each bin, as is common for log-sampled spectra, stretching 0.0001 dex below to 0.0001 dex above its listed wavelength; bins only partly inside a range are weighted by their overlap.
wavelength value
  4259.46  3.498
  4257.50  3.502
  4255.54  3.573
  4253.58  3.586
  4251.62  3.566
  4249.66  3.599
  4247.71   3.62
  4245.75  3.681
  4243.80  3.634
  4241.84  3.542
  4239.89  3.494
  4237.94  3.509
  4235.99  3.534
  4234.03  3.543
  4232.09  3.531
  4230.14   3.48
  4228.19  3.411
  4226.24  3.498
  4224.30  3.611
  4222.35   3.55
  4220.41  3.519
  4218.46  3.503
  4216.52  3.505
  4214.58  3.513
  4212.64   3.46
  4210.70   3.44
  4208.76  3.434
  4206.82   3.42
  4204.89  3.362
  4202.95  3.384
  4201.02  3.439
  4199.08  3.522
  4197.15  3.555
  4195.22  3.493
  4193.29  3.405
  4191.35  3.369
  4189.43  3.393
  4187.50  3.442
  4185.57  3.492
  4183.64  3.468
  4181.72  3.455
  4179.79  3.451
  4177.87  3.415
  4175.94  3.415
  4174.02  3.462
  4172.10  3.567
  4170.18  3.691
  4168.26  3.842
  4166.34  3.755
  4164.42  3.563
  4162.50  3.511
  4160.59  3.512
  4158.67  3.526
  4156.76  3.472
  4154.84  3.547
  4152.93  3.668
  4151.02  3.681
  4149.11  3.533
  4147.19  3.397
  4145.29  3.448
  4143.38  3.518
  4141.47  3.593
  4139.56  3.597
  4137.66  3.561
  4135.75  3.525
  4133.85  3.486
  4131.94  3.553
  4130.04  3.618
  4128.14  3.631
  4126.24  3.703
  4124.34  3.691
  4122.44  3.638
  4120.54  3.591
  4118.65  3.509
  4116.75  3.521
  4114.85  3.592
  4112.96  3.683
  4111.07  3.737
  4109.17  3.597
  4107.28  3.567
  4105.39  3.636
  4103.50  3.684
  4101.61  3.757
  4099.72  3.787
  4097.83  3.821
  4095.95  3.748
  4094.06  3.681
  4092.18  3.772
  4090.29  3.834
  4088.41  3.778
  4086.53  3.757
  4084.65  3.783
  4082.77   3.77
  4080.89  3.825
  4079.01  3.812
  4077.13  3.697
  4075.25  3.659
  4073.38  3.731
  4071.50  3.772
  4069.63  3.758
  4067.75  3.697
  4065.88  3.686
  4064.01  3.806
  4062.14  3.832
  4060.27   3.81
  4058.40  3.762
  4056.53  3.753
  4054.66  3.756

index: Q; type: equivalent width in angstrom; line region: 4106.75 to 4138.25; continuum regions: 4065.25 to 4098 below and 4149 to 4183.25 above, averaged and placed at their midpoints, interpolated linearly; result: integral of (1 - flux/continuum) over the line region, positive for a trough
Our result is 0.5 angstrom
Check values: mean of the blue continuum 3.75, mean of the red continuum 3.56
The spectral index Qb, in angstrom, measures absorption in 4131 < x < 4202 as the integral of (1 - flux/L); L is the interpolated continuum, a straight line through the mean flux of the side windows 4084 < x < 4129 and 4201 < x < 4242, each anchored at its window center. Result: 1.2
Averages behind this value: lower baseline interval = 3.69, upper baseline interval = 3.49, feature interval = 3.52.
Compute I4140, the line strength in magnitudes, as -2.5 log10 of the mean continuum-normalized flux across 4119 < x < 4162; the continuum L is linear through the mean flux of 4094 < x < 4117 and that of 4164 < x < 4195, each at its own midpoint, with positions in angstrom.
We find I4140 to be 0.01 mag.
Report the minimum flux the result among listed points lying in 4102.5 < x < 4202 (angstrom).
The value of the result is 3.369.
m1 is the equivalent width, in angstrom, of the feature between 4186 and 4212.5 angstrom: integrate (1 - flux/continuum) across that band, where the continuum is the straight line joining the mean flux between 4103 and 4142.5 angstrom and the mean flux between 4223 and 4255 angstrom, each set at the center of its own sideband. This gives 1.0 angstrom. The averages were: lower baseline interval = 3.6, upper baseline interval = 3.55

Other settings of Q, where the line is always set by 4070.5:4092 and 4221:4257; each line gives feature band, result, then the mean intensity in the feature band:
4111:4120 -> 0.3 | 3.6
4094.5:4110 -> 0.2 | 3.7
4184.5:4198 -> 0.6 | 3.45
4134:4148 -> 0.6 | 3.52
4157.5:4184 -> 0.7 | 3.55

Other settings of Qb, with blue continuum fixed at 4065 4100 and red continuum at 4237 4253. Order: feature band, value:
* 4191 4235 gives 1.68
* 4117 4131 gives 0.34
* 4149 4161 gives 0.36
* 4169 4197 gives 1.36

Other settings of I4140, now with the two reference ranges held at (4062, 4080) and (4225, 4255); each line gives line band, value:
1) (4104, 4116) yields 0.02 mag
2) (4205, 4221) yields 0.03 mag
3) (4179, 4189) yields 0.05 mag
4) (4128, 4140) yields 0.03 mag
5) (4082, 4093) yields -0.02 mag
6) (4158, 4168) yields 0.01 mag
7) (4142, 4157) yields 0.03 mag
